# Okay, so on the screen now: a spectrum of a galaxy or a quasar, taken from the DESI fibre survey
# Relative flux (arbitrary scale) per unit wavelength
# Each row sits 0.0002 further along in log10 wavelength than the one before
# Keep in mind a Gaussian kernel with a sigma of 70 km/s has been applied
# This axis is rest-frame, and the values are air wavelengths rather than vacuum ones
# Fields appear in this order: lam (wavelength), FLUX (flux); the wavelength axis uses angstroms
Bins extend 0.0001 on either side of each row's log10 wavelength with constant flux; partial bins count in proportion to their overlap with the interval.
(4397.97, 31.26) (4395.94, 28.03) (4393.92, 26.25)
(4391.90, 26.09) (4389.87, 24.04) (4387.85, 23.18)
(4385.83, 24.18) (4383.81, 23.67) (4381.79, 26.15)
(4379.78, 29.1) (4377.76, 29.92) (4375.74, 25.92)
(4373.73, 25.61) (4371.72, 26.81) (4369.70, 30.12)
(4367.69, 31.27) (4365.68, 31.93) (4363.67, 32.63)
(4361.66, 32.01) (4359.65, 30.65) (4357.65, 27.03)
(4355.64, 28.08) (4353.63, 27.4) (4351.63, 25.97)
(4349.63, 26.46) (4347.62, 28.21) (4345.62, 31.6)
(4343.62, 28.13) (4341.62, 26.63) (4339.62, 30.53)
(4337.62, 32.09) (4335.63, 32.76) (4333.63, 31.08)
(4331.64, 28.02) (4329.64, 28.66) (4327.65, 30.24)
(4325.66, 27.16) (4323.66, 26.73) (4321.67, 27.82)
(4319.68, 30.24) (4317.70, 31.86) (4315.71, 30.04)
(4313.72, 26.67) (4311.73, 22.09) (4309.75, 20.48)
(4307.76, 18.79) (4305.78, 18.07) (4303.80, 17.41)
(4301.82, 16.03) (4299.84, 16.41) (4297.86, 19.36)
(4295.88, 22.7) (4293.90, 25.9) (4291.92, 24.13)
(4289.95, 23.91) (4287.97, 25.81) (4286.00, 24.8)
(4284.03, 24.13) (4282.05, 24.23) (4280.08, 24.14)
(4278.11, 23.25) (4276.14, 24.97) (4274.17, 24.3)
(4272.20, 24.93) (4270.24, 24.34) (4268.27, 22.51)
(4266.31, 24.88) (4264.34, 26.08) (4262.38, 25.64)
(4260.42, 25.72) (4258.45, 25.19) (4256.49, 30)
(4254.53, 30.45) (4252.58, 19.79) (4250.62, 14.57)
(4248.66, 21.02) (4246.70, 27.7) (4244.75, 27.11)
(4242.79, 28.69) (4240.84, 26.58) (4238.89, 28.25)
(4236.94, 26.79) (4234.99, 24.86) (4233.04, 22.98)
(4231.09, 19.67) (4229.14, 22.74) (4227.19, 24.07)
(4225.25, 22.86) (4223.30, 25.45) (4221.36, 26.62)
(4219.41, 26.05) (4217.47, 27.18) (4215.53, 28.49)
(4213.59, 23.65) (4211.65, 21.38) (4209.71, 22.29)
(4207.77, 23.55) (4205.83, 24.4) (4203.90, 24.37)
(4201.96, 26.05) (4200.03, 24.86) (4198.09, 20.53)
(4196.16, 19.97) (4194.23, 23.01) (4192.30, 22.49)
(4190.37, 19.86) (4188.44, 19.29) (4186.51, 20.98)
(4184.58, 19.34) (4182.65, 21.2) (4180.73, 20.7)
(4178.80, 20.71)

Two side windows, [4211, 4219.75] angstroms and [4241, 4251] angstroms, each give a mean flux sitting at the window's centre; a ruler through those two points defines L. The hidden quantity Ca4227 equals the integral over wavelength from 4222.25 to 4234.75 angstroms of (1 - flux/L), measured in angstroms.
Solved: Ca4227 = 1.0 angstroms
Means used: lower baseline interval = 25.5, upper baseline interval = 24.6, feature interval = 23.1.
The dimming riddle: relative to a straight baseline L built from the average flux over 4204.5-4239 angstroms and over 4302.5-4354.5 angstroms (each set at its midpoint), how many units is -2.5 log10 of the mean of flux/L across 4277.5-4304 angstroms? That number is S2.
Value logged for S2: 0.17 mag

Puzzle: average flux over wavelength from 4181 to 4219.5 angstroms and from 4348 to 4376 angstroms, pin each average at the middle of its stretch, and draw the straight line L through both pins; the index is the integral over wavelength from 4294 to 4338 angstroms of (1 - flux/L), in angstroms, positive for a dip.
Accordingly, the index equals 3.27 angstroms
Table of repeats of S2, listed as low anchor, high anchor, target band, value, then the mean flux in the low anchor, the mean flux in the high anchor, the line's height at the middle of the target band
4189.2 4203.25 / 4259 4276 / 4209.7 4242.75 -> -0.066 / 22.4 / 24.8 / 23.4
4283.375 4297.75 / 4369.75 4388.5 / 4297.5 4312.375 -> 0.308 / 24.2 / 26.3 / 24.5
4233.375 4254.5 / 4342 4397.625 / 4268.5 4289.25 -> 0.052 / 24.8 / 27.8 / 25.6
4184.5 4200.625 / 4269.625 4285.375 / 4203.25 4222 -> -0.134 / 21.2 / 24.3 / 21.9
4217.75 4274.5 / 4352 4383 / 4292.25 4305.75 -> 0.324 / 24.9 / 28.9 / 26.6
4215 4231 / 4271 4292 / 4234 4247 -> -0.095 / 25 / 24.4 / 24.9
